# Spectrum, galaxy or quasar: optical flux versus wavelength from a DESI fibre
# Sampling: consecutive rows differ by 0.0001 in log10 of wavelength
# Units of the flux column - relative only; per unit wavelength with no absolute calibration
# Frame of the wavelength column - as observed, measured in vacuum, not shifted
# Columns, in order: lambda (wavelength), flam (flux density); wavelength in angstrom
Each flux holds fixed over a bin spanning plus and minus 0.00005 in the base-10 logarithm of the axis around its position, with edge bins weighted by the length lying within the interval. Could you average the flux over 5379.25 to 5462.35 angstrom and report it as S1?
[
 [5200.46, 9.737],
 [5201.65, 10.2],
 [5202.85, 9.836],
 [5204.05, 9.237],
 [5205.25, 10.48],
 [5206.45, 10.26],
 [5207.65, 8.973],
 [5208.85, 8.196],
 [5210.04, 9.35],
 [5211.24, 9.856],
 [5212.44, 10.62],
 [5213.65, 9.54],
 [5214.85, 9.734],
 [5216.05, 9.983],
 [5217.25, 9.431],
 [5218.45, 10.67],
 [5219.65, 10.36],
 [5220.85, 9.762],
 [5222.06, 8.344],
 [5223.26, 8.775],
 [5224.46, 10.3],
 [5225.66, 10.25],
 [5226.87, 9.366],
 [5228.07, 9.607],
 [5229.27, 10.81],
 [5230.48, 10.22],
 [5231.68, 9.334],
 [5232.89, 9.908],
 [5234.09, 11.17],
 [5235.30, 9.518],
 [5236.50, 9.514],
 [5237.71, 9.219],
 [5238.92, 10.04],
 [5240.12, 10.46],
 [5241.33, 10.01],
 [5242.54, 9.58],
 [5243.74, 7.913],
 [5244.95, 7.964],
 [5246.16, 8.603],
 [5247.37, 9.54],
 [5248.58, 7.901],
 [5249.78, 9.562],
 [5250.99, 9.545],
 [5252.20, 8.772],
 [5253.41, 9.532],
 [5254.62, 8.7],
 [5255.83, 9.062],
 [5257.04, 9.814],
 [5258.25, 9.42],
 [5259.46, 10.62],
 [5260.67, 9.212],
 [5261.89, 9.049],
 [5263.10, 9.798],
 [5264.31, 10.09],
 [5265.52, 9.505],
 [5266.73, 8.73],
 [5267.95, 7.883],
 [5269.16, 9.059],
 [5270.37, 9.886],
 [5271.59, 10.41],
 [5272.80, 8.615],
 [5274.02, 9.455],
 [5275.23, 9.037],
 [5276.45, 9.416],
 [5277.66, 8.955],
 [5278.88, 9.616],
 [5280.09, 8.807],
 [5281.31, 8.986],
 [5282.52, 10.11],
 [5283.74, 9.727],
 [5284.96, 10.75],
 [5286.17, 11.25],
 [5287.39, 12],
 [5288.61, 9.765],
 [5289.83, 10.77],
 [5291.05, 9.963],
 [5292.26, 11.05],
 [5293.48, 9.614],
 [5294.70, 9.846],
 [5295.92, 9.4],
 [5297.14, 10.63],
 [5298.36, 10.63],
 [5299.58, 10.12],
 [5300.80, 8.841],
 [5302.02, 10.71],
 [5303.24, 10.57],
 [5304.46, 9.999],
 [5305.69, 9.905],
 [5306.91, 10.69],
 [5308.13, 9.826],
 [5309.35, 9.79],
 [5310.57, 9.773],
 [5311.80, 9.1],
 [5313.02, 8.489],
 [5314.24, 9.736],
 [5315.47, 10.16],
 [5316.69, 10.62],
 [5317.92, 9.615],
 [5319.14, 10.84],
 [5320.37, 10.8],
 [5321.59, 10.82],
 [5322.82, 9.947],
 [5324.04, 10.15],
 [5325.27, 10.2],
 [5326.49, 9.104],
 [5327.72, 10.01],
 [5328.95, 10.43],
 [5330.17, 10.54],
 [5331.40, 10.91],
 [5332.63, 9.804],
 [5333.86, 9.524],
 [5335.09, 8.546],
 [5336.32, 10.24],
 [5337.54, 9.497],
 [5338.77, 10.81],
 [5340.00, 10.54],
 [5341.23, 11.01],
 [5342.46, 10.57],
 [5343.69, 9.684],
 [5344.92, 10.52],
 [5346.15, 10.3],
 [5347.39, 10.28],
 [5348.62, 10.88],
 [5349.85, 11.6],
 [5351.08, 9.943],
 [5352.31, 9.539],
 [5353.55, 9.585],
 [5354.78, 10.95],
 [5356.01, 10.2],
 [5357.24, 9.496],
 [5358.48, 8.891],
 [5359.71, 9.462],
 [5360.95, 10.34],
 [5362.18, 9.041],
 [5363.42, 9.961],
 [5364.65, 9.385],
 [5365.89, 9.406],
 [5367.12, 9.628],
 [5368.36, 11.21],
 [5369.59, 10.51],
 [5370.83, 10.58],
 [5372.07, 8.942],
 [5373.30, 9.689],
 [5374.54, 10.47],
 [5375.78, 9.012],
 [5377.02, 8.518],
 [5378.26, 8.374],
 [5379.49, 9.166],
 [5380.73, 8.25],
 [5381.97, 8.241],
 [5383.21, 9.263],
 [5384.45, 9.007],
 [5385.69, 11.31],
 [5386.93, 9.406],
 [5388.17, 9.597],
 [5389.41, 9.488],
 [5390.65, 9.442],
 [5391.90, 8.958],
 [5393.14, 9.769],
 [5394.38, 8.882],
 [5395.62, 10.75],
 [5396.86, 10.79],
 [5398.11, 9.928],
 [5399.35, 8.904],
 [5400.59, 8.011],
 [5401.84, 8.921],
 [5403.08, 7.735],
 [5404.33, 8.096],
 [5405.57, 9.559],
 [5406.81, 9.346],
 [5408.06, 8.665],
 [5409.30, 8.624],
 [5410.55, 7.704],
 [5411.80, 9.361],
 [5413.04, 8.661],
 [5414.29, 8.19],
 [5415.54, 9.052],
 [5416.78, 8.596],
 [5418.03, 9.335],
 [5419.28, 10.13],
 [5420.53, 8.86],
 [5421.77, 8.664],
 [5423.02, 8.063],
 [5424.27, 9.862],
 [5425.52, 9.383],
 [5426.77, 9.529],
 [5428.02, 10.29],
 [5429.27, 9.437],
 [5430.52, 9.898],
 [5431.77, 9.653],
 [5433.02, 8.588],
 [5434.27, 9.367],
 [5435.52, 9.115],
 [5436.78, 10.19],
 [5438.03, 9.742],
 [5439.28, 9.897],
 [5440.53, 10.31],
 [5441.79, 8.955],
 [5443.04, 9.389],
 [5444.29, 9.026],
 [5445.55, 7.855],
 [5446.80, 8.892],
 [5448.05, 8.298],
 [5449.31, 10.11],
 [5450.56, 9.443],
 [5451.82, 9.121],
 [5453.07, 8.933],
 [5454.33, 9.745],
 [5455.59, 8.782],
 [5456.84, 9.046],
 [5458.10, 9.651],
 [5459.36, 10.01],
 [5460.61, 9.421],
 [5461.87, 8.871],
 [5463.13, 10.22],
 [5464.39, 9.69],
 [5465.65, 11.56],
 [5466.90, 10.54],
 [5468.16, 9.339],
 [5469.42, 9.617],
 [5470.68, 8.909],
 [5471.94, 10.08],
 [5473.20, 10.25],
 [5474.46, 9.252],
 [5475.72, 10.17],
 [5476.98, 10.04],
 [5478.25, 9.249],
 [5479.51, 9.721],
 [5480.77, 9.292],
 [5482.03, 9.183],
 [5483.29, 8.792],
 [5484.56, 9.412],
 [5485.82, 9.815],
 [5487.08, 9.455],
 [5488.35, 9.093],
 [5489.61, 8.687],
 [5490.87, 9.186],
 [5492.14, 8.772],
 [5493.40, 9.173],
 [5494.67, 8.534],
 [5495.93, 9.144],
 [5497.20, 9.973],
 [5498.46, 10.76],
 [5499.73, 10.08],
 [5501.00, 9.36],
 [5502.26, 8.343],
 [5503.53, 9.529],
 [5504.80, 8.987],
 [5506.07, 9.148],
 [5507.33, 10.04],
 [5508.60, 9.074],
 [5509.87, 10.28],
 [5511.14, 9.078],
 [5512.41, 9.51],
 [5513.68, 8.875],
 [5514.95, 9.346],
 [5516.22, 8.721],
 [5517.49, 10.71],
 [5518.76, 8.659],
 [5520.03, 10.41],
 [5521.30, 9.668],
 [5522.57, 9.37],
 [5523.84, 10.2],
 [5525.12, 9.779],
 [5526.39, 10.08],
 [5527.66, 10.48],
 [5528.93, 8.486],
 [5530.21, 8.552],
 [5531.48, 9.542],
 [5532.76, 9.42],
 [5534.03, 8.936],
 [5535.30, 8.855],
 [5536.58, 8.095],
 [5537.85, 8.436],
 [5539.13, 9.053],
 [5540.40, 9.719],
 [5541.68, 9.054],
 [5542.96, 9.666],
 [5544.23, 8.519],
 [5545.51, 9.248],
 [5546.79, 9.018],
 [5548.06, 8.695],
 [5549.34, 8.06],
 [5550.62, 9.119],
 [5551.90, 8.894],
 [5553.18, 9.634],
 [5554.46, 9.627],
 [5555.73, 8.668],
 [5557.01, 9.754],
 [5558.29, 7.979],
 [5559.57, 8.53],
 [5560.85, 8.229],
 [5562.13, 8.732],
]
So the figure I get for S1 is 9.22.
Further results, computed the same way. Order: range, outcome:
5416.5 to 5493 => 9.43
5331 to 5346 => 10.1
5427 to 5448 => 9.39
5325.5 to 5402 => 9.78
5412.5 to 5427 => 9.01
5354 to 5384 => 9.54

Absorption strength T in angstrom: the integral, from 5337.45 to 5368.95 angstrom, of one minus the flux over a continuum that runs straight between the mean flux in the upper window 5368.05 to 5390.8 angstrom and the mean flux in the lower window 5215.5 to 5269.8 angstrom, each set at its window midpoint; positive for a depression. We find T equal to -2.1 angstrom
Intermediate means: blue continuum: 9.49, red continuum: 9.48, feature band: 10.1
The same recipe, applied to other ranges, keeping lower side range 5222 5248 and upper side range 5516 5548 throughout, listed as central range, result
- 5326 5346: -1.3 angstrom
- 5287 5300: -1.1 angstrom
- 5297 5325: -1.6 angstrom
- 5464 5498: -0.6 angstrom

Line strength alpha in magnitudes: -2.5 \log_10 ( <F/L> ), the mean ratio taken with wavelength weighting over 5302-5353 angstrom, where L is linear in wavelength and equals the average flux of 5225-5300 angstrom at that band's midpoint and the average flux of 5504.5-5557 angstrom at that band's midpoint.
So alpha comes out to -0.064 mag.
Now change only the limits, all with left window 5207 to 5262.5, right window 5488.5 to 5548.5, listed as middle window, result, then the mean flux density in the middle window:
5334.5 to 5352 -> -0.10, 10.3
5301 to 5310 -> -0.08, 10.2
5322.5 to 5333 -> -0.08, 10.1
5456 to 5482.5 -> -0.04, 9.72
